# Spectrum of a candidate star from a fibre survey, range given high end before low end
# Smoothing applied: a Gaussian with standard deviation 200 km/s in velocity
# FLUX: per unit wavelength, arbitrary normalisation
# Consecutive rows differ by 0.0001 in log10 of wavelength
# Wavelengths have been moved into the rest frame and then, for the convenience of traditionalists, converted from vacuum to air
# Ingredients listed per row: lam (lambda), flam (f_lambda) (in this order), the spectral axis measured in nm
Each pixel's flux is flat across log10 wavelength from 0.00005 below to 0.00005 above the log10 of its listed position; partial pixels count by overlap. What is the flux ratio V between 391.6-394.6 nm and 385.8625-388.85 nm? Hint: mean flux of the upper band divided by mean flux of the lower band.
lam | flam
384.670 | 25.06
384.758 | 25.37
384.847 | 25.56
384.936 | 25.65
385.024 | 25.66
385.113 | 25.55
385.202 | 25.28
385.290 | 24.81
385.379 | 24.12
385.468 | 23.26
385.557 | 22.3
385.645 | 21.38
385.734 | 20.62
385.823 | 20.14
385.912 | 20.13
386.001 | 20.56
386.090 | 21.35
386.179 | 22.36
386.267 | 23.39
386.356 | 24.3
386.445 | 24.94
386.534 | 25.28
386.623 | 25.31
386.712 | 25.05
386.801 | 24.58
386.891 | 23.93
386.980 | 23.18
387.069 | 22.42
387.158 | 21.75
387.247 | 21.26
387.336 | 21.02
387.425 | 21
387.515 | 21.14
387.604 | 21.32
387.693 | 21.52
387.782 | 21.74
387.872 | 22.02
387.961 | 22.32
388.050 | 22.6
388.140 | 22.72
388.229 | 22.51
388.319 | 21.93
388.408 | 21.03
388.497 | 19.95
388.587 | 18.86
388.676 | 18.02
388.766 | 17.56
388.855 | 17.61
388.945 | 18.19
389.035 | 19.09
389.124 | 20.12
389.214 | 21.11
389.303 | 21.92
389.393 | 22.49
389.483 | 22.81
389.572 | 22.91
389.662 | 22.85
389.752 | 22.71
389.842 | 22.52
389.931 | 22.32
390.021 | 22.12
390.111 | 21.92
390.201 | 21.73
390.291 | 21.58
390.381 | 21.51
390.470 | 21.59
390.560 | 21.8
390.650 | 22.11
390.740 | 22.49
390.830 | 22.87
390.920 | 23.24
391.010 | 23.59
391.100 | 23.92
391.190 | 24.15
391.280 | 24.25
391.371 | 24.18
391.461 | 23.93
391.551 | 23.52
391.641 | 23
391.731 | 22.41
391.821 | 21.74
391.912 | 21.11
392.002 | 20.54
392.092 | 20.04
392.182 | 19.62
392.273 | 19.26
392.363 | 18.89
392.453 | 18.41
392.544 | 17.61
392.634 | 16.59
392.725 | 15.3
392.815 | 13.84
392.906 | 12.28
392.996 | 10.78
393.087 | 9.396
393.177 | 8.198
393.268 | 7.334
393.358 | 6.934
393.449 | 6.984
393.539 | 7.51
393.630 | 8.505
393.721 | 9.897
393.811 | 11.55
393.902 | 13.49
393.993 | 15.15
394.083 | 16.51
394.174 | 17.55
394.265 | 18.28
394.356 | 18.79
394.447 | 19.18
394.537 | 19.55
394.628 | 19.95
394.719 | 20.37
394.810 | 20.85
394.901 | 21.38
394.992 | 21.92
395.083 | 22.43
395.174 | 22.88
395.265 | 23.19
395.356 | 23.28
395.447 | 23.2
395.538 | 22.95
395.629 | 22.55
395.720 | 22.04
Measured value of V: 0.70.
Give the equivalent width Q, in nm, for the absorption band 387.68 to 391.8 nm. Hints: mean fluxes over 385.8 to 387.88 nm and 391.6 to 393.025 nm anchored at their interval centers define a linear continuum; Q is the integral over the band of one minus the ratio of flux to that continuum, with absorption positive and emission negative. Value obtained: -0.34 nm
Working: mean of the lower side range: 22.5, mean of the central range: 21.9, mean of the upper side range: 18.3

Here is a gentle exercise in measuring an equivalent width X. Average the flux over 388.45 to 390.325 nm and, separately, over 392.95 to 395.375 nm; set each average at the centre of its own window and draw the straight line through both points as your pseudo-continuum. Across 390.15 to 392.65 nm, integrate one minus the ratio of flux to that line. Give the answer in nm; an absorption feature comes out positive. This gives -0.41 nm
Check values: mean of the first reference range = 20.9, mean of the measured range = 21.7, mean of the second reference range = 15.6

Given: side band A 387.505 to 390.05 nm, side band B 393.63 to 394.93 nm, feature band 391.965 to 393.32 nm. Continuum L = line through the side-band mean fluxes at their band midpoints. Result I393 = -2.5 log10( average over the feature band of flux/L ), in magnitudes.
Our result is 0.21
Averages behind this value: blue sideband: 21.2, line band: 15.1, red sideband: 17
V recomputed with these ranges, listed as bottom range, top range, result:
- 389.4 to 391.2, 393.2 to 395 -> 0.66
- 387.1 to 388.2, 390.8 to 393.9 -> 0.78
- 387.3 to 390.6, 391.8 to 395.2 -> 0.75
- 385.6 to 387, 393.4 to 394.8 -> 0.66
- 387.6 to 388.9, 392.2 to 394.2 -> 0.62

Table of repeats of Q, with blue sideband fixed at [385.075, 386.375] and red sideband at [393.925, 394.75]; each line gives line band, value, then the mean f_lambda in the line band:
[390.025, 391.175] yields -0.13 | 22.4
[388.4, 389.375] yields 0.07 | 19.4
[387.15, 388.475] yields -0.01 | 21.7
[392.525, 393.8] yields 0.55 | 10.7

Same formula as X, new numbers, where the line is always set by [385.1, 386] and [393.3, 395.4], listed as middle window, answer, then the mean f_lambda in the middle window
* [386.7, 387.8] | -0.041 nm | 22.2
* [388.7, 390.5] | -0.122 nm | 21.2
